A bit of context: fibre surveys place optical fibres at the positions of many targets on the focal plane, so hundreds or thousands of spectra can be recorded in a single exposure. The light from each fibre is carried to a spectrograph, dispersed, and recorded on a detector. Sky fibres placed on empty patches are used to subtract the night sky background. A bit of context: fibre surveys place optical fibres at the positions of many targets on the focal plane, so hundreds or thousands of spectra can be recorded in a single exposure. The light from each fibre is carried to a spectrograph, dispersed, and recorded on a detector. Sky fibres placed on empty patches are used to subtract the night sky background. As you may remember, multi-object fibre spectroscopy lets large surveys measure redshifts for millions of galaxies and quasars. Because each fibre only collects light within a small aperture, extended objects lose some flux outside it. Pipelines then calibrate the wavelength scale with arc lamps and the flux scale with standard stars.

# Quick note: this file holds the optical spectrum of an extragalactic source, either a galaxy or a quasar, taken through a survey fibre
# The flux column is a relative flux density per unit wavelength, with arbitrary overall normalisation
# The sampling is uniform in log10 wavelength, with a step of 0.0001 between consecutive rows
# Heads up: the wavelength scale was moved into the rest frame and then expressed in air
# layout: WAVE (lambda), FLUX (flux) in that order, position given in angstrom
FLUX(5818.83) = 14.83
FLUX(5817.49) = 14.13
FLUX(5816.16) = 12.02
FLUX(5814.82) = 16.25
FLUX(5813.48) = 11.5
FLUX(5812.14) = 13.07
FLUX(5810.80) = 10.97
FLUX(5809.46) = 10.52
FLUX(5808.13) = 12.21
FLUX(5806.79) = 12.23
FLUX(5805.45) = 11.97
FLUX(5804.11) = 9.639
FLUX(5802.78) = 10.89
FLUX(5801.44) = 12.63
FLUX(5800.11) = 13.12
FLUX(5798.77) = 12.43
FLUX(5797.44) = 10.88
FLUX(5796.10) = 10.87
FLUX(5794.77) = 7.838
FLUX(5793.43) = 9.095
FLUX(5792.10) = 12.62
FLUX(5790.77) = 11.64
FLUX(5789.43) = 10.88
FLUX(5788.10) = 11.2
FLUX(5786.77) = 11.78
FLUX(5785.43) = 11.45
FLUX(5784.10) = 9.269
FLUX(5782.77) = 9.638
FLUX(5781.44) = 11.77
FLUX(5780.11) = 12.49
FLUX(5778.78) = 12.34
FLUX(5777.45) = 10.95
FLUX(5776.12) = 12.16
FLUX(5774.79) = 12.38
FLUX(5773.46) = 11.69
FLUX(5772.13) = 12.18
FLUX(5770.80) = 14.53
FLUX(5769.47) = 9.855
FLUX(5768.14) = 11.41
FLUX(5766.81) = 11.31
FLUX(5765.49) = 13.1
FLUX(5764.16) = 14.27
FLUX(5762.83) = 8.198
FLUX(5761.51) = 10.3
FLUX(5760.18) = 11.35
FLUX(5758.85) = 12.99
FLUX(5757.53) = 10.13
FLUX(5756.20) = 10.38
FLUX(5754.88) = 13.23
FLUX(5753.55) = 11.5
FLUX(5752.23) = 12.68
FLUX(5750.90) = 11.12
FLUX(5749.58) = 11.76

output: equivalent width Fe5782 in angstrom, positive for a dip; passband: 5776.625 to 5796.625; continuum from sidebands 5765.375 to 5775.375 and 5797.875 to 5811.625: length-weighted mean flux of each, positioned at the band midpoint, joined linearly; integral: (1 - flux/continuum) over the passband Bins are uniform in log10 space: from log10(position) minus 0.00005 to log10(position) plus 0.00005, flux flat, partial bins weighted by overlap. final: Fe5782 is 1.5 angstrom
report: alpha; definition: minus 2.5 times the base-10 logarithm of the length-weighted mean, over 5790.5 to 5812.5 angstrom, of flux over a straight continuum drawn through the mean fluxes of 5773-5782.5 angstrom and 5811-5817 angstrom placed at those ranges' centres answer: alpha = 0.12 mag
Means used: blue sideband 11.9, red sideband 13.1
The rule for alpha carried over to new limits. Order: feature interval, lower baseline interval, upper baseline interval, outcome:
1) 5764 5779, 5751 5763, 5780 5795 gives -0.10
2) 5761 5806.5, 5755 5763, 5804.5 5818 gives 0.02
